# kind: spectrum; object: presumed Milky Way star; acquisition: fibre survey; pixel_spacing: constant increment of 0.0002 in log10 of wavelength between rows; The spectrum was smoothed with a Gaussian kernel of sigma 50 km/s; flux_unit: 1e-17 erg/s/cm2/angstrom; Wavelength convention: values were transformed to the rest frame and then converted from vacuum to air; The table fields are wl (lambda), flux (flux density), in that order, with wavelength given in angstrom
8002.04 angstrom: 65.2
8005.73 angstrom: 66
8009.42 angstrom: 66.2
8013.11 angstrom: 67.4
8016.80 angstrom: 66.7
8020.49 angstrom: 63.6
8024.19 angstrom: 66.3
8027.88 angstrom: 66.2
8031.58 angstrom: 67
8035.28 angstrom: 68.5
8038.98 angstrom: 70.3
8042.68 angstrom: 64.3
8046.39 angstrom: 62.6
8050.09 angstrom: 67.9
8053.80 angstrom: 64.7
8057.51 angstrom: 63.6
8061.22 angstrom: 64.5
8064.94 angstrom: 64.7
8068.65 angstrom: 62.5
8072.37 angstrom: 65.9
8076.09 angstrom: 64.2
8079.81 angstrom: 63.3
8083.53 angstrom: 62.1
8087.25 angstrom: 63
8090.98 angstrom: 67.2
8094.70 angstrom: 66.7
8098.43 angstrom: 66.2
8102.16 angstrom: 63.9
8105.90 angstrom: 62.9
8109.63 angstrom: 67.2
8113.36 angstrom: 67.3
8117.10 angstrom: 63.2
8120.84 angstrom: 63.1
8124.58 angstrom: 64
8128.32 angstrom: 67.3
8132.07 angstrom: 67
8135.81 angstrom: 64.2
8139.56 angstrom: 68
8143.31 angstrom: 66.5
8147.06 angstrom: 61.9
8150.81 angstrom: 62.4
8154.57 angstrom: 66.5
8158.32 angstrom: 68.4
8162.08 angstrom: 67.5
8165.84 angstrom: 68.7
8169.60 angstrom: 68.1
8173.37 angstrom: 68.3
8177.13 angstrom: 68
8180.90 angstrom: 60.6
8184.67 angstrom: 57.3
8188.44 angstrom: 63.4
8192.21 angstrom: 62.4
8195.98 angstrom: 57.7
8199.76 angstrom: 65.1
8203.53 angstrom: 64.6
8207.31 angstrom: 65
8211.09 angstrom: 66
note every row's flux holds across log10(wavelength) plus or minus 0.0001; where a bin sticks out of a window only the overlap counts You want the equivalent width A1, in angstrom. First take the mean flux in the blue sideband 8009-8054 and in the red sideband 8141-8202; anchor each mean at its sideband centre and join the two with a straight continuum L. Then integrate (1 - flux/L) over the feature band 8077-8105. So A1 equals 0.4 angstrom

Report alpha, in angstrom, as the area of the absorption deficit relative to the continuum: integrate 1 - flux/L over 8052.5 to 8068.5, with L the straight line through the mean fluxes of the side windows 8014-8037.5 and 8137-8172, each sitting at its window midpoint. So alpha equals 0.6 angstrom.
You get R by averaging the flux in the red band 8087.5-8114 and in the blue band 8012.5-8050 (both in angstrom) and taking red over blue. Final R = 1.0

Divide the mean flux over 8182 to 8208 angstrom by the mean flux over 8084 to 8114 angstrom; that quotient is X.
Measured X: 0.95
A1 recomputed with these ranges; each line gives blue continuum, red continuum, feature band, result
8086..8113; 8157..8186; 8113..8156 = 0.4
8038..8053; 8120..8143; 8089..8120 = 0.2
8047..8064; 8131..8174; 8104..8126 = 0.4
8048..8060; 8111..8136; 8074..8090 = 0.5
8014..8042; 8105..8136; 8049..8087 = 1.1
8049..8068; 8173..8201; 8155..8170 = -1.2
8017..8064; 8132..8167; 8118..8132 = 0.2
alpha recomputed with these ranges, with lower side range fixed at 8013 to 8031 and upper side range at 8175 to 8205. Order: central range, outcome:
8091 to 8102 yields -0.3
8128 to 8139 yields -0.5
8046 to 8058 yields 0.0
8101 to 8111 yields -0.1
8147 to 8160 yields -0.4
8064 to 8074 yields 0.1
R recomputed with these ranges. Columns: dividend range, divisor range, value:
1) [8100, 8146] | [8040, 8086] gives 1.02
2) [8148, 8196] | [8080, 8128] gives 1.00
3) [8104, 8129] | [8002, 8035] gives 0.98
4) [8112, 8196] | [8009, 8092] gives 1.00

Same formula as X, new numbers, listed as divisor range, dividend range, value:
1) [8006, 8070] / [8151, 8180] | 1.02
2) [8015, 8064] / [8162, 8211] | 0.98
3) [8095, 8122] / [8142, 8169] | 1.02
